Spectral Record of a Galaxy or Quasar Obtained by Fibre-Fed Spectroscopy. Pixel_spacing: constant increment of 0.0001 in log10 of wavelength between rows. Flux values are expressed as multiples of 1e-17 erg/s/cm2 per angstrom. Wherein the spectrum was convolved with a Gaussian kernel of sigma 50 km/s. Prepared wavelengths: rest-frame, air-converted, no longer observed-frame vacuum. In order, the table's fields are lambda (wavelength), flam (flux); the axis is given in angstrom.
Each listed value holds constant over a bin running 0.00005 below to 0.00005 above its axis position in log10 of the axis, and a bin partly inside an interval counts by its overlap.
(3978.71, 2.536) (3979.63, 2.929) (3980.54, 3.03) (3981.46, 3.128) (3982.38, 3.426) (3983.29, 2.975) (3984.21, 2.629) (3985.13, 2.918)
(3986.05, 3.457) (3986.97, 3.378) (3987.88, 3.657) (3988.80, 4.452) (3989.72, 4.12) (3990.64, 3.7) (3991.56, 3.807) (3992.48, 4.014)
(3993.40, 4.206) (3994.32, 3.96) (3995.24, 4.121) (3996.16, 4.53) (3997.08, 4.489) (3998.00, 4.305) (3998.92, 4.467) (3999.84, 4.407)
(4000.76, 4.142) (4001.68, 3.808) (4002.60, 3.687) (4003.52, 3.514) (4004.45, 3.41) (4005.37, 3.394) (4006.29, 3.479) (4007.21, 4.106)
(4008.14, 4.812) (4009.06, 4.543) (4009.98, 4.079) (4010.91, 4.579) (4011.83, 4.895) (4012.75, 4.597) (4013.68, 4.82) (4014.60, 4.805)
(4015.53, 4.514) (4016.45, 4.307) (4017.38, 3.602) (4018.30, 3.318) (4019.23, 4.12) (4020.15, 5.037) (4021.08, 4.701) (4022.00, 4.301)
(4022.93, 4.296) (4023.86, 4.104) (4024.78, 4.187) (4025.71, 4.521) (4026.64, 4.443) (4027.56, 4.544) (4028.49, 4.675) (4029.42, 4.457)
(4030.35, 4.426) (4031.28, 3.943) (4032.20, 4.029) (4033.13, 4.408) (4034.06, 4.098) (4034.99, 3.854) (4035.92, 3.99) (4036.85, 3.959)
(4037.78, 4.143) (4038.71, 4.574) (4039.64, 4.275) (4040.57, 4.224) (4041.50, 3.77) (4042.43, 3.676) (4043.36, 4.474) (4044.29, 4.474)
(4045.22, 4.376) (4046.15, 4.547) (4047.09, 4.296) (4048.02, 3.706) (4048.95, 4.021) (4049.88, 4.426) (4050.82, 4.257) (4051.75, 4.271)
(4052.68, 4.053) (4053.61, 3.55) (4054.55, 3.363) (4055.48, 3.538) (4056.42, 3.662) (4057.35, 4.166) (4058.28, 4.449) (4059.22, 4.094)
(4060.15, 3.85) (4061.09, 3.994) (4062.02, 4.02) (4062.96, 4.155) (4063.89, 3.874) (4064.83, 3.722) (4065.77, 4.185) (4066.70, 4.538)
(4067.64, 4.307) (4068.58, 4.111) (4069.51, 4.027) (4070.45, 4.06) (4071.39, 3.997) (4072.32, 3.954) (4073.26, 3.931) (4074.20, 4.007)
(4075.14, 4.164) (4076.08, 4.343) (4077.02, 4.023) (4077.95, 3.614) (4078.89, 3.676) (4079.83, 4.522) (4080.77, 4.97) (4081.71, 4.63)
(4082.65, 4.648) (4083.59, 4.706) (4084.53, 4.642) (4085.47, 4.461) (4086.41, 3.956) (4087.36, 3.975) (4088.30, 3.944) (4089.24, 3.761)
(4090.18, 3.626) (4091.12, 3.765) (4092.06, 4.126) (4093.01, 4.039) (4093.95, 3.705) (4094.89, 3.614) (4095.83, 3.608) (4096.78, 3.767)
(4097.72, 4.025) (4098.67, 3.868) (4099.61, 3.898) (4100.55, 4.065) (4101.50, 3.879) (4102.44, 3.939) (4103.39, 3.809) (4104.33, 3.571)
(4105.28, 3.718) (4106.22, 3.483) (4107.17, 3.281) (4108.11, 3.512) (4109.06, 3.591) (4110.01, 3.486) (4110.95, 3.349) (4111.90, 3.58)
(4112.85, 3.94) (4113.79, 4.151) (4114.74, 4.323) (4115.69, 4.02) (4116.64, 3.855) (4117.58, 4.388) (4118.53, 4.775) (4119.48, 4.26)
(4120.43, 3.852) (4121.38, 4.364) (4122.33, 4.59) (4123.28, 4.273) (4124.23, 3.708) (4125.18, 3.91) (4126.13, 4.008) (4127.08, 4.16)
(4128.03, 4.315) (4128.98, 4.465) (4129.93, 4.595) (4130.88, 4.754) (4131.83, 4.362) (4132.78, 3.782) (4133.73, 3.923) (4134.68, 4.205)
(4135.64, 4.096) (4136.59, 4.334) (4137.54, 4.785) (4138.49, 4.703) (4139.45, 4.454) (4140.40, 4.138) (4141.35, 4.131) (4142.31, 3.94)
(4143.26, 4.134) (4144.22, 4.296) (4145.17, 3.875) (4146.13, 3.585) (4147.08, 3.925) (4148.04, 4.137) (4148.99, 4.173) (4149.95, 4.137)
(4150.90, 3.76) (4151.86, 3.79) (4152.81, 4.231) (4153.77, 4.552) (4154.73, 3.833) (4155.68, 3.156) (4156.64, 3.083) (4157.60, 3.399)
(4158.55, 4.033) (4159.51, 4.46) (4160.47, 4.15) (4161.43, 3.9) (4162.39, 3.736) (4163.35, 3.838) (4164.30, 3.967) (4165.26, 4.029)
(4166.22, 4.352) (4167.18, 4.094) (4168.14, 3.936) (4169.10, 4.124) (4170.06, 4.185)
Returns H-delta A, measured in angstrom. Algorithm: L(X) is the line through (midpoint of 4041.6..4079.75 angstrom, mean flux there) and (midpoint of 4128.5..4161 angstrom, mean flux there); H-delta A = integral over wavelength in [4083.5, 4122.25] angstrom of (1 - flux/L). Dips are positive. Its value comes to 1.5 angstrom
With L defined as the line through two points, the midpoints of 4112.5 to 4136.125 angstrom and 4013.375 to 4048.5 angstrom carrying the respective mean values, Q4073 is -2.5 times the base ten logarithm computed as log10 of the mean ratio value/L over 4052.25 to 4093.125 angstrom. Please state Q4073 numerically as 0.04 mag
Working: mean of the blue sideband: 4.26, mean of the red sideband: 4.21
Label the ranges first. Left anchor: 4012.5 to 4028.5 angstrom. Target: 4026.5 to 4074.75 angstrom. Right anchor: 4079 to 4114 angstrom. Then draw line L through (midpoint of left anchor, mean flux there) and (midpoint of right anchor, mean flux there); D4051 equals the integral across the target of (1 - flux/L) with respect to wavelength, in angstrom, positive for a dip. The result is 1.0 angstrom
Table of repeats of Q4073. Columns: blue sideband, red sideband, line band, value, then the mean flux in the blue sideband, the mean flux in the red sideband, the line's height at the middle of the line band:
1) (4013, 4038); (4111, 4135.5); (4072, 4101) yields 0.04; 4.28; 4.17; 4.21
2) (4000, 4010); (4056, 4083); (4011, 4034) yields -0.11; 3.92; 4.13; 3.97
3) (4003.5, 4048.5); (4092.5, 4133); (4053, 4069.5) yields 0.04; 4.24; 3.97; 4.13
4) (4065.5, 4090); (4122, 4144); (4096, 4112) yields 0.14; 4.19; 4.25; 4.22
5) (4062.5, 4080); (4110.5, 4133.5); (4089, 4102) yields 0.07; 4.06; 4.16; 4.1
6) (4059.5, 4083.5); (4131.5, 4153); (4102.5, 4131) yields 0.04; 4.14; 4.12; 4.13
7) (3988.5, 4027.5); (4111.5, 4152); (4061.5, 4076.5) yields 0.03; 4.21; 4.17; 4.19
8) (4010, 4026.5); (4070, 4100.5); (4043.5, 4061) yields 0.04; 4.39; 4.06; 4.22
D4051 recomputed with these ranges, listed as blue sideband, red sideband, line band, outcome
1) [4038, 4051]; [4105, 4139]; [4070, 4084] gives -0.18 angstrom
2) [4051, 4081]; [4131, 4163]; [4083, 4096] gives 0.08 angstrom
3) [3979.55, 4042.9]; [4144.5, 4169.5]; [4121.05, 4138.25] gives -1.32 angstrom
